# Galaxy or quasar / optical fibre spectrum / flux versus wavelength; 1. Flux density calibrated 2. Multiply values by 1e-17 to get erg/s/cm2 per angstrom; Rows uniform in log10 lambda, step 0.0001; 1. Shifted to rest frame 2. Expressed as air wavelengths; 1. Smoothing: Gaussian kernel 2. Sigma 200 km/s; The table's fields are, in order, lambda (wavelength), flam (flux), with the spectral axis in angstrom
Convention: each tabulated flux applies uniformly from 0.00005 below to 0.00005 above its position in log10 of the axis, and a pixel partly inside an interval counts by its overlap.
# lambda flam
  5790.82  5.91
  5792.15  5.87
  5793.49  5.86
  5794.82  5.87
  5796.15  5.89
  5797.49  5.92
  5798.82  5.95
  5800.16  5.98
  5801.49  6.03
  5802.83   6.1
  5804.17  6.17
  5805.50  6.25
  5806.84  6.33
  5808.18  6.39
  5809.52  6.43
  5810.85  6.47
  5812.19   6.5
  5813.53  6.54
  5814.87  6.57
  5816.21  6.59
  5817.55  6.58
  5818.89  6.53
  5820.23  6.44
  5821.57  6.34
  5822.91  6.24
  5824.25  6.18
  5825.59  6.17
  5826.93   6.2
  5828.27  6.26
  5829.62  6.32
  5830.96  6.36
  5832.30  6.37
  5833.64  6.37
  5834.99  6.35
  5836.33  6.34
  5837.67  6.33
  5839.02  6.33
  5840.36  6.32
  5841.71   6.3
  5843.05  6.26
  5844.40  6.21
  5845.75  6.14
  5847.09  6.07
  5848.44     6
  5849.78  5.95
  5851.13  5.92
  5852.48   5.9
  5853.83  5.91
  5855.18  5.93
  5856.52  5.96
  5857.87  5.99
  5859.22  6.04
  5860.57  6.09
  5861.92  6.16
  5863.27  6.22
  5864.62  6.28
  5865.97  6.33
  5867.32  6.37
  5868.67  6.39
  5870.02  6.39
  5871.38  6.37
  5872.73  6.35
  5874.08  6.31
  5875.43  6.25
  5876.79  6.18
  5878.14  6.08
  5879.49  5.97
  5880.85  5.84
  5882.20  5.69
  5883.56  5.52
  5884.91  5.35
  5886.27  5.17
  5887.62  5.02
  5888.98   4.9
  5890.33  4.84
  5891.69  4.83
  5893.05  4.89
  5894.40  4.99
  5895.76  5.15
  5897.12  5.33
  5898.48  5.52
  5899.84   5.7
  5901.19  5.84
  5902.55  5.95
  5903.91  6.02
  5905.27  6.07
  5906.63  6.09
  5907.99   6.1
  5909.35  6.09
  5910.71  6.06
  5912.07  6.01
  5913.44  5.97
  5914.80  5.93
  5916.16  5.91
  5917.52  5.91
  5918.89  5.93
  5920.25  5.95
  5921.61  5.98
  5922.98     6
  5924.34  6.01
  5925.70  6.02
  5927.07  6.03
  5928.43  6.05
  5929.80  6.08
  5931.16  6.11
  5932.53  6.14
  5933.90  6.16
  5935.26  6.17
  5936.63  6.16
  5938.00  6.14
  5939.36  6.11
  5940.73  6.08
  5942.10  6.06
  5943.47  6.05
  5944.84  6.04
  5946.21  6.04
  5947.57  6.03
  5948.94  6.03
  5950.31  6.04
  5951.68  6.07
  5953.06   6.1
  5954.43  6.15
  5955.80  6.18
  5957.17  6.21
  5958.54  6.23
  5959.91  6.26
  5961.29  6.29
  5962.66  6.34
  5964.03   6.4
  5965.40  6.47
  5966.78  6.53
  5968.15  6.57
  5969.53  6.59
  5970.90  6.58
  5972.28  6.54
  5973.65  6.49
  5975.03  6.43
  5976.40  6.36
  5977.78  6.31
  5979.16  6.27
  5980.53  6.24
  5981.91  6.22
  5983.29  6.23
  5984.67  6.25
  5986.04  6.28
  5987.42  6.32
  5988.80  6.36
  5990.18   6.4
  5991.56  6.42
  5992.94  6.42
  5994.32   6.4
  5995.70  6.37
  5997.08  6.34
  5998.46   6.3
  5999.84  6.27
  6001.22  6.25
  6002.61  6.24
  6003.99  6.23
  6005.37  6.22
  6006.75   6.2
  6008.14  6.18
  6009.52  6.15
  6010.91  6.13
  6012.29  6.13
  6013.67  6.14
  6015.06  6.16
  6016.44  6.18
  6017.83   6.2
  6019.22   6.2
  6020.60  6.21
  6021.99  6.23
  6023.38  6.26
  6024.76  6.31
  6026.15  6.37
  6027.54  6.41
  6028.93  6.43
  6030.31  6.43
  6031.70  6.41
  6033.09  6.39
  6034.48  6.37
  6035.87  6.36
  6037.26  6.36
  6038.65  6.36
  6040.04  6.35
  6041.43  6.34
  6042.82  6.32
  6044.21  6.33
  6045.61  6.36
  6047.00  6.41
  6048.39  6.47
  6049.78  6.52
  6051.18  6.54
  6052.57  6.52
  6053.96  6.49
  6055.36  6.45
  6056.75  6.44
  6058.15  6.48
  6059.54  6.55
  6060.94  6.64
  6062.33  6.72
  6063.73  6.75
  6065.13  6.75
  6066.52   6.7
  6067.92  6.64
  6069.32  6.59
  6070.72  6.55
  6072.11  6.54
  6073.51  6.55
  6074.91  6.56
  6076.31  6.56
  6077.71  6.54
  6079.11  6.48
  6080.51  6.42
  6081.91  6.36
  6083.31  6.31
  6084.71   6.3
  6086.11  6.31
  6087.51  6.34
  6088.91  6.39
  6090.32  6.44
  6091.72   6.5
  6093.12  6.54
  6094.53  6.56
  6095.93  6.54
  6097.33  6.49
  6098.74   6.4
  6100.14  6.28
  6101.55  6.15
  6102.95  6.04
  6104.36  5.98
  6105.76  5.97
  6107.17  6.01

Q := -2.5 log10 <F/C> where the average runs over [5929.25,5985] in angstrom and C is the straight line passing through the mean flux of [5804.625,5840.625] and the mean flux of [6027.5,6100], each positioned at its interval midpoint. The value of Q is 0.03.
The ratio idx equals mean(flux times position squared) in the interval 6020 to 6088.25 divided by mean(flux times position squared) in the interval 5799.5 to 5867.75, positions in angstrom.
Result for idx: 1.11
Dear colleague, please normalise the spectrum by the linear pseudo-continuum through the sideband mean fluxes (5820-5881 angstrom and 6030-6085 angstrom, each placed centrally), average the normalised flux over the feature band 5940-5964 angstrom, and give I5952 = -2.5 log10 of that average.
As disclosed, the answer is 0.04 mag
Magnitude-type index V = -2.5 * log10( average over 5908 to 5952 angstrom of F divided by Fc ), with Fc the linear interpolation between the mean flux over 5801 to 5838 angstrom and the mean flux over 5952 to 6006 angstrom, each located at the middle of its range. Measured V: 0.05 mag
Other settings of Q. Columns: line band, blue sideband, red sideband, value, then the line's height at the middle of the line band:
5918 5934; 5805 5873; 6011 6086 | 0.05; 6.33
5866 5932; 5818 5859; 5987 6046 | 0.07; 6.23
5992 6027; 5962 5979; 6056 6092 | 0.04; 6.48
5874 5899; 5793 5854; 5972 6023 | 0.15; 6.25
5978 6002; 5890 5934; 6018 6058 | -0.03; 6.16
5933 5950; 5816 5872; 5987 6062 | 0.04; 6.29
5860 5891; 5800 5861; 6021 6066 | 0.07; 6.28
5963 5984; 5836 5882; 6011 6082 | -0.02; 6.32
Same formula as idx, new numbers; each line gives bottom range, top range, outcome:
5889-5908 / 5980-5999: 1.19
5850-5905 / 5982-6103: 1.16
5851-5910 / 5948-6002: 1.12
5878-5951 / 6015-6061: 1.14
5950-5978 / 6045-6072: 1.07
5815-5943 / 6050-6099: 1.16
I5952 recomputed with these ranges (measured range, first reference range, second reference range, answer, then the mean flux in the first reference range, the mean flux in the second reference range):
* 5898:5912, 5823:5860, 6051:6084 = 0.06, 6.17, 6.55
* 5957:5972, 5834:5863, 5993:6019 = -0.04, 6.12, 6.23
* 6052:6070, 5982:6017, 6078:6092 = -0.04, 6.26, 6.39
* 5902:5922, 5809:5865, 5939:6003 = 0.05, 6.25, 6.28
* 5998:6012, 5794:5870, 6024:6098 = 0.03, 6.22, 6.47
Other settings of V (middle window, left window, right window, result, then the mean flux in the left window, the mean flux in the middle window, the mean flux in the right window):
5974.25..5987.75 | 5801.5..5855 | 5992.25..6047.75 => 0.00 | 6.28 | 6.29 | 6.29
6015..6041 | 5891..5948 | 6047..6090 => 0.00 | 5.9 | 6.32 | 6.51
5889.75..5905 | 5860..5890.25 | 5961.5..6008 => 0.12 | 5.94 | 5.39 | 6.36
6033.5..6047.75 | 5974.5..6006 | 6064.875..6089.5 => 0.01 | 6.31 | 6.36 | 6.49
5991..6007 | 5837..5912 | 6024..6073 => 0.00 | 5.9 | 6.31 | 6.48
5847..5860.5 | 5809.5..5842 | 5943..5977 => 0.07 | 6.38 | 5.97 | 6.28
